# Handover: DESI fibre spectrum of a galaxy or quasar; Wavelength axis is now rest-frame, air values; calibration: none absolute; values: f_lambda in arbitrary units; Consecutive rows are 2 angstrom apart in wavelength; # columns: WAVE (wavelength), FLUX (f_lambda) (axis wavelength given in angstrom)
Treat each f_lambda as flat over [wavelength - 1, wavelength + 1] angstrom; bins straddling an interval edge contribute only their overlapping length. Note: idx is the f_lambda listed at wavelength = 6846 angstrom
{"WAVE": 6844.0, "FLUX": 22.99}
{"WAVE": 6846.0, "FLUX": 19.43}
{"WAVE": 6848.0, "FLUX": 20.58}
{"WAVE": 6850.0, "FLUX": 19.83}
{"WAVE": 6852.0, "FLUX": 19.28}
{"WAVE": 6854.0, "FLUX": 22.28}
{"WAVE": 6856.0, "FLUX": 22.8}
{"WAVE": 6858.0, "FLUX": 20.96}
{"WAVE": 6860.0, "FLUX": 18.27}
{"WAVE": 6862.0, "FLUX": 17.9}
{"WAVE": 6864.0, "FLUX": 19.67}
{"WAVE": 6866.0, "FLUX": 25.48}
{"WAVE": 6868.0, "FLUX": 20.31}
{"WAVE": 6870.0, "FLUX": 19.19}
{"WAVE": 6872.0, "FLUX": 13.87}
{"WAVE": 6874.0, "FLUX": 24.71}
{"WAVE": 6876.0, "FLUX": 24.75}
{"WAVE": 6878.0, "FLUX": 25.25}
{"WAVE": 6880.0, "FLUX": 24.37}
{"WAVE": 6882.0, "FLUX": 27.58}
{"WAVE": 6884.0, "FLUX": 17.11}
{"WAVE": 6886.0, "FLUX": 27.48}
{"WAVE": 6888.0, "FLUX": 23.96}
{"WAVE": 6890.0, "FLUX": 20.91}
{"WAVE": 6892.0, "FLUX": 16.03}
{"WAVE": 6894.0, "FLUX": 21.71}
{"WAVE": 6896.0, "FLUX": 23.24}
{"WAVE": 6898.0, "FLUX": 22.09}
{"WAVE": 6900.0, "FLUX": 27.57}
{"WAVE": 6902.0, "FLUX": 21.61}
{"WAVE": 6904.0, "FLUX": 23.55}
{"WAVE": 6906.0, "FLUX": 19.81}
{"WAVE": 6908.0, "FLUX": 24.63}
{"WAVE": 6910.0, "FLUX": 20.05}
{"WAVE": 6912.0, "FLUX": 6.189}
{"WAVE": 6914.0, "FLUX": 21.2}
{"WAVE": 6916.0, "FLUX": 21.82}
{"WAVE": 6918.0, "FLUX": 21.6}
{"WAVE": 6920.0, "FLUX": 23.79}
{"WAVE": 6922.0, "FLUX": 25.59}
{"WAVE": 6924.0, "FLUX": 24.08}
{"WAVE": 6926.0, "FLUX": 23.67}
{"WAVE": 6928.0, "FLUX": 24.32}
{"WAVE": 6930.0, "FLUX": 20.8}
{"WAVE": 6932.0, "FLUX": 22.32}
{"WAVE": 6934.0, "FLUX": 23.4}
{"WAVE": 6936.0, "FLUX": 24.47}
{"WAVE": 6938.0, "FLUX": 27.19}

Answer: 19.43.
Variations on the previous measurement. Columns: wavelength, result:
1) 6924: 24.08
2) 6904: 23.55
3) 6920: 23.79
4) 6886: 27.48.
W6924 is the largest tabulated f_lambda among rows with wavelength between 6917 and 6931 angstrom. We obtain 25.59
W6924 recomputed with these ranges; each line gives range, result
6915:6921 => 23.79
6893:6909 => 27.57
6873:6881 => 25.25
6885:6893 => 27.48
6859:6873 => 25.48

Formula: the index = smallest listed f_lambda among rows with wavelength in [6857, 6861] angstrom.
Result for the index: 18.27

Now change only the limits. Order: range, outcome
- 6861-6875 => 13.87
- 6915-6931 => 20.8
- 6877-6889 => 17.11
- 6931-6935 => 22.32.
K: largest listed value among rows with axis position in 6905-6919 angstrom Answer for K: 24.63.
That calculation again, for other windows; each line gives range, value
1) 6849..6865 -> 22.8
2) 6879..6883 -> 27.58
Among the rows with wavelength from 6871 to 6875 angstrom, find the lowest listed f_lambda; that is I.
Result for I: 13.87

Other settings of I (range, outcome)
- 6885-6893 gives 16.03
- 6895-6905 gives 21.61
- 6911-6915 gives 6.189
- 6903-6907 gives 19.81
